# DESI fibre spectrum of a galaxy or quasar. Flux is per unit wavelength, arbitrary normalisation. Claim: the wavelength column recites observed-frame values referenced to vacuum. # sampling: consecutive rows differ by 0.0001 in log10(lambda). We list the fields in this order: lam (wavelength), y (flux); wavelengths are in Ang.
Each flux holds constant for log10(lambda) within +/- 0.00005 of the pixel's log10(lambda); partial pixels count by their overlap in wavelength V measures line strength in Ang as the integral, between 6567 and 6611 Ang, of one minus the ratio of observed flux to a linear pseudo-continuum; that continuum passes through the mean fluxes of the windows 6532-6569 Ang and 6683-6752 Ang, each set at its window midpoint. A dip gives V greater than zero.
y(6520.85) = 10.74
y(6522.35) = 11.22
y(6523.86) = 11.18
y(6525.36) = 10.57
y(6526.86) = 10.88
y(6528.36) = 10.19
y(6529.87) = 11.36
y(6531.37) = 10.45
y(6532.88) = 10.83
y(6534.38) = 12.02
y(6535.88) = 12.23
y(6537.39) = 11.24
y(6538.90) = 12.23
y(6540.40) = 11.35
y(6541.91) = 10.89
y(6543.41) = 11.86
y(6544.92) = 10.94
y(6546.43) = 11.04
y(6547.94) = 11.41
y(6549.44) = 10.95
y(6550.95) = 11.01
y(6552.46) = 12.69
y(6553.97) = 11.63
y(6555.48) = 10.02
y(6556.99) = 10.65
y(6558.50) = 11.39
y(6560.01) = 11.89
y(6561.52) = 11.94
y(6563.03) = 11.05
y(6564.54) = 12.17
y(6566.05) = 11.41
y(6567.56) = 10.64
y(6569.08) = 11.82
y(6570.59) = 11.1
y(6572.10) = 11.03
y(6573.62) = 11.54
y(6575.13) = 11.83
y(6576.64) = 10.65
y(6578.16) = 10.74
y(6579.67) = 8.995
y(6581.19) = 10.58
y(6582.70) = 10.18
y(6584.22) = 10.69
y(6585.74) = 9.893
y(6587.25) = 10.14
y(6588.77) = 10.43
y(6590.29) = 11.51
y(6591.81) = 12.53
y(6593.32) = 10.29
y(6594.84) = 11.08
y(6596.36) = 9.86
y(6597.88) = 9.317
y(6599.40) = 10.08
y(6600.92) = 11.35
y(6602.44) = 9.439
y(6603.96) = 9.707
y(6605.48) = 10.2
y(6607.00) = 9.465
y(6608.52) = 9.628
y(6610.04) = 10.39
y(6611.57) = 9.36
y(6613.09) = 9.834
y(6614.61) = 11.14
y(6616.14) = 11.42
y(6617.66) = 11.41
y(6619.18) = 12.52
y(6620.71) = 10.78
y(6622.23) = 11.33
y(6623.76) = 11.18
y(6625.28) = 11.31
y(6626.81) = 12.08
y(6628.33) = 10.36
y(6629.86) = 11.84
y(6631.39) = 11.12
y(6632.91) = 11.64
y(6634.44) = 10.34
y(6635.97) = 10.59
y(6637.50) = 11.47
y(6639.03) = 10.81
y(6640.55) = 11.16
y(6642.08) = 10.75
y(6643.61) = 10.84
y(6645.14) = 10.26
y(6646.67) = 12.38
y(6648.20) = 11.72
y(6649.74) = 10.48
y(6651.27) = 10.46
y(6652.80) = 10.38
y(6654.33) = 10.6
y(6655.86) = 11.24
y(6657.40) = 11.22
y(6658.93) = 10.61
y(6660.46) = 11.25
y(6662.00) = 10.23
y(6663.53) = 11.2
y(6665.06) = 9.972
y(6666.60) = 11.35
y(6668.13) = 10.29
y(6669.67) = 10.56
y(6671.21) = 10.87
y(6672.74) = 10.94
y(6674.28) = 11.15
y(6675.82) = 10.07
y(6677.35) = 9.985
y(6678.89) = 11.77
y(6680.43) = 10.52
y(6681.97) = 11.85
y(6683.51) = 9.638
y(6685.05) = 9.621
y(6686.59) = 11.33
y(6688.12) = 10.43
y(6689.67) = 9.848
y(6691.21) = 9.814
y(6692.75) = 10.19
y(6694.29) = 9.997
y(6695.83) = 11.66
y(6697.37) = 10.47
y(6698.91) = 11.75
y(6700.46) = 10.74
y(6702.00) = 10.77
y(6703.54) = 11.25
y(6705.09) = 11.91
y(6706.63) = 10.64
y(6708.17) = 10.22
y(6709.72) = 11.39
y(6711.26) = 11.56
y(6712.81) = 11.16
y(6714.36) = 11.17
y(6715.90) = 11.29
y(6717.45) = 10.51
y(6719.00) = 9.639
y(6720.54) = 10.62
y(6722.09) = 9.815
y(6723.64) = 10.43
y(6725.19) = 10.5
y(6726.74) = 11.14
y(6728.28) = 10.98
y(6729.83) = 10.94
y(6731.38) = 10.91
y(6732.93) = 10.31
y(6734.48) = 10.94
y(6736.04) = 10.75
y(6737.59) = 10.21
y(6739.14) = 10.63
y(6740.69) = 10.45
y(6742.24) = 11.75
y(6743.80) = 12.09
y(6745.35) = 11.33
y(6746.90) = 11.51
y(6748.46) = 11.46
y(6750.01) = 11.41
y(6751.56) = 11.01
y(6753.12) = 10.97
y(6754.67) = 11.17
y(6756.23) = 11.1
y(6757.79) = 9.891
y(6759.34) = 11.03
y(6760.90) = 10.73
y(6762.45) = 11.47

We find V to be 2.93 Ang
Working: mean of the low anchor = 11.4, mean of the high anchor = 10.8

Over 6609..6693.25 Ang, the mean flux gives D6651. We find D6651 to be 10.8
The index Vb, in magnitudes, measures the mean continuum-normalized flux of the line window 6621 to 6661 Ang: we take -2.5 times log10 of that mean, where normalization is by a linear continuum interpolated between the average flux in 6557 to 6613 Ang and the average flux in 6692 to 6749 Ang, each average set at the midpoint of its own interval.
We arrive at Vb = -0.03 mag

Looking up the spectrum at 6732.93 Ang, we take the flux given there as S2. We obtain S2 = 10.31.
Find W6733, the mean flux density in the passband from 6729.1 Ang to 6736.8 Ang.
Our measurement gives 10.8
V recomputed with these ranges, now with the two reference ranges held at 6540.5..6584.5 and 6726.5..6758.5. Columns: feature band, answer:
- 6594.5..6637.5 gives 1.60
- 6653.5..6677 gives 0.64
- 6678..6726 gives 1.32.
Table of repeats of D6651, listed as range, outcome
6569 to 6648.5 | 10.8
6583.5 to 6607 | 10.4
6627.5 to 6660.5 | 11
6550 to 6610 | 10.8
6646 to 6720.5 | 10.8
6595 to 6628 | 10.6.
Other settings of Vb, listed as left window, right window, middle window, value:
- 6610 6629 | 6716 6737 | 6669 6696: 0.02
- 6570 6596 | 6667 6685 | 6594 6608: 0.07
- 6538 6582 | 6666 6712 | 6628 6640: -0.01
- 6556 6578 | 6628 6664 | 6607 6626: 0.03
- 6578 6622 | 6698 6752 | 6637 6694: 0.00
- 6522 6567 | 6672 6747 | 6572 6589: 0.06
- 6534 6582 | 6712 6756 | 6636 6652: 0.01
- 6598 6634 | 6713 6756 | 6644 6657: -0.02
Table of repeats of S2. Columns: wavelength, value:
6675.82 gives 10.07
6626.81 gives 12.08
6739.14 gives 10.63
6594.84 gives 11.08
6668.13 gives 10.29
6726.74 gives 11.14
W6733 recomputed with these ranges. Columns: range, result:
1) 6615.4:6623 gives 11.5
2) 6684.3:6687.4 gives 10.5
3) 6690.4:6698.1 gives 10.4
